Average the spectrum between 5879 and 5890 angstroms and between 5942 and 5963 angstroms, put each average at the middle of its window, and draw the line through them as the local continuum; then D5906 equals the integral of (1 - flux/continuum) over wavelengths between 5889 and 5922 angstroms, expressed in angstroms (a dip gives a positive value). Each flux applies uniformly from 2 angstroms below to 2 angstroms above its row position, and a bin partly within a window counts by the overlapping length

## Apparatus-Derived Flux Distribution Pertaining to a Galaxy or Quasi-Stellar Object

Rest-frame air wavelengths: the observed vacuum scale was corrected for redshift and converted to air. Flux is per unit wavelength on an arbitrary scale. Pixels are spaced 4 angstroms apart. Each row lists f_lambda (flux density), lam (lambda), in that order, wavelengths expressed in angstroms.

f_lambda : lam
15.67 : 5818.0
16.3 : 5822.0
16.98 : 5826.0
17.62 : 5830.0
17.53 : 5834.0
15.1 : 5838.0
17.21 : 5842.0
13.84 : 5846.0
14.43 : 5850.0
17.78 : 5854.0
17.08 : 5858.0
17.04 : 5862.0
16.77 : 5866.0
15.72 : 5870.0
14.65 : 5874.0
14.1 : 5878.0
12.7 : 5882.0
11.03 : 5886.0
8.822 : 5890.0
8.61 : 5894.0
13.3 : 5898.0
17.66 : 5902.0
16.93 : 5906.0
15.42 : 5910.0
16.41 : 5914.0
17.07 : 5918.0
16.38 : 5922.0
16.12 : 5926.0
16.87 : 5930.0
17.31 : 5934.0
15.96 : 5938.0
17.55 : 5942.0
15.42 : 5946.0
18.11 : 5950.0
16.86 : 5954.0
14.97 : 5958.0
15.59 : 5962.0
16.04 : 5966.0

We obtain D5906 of -3.7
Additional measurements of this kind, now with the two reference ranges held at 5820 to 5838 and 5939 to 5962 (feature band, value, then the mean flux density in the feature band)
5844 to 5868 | 0.91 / 16.2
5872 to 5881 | 1.36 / 14.2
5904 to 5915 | 0.24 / 16.2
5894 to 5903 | 1.59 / 13.7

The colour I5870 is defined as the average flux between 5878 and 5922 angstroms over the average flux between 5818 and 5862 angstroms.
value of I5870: 0.9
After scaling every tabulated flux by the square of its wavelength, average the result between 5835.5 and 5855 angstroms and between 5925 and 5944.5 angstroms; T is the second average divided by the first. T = 1.11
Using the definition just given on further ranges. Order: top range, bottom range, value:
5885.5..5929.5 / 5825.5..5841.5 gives 0.89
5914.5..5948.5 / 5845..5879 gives 1.07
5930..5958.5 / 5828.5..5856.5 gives 1.07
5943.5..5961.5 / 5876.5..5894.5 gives 1.49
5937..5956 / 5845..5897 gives 1.23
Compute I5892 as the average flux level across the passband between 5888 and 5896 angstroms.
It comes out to 8.72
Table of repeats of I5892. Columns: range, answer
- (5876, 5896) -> 11.1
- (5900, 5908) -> 17.3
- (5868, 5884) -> 14.3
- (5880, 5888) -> 11.9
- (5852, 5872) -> 16.9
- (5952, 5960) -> 15.9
